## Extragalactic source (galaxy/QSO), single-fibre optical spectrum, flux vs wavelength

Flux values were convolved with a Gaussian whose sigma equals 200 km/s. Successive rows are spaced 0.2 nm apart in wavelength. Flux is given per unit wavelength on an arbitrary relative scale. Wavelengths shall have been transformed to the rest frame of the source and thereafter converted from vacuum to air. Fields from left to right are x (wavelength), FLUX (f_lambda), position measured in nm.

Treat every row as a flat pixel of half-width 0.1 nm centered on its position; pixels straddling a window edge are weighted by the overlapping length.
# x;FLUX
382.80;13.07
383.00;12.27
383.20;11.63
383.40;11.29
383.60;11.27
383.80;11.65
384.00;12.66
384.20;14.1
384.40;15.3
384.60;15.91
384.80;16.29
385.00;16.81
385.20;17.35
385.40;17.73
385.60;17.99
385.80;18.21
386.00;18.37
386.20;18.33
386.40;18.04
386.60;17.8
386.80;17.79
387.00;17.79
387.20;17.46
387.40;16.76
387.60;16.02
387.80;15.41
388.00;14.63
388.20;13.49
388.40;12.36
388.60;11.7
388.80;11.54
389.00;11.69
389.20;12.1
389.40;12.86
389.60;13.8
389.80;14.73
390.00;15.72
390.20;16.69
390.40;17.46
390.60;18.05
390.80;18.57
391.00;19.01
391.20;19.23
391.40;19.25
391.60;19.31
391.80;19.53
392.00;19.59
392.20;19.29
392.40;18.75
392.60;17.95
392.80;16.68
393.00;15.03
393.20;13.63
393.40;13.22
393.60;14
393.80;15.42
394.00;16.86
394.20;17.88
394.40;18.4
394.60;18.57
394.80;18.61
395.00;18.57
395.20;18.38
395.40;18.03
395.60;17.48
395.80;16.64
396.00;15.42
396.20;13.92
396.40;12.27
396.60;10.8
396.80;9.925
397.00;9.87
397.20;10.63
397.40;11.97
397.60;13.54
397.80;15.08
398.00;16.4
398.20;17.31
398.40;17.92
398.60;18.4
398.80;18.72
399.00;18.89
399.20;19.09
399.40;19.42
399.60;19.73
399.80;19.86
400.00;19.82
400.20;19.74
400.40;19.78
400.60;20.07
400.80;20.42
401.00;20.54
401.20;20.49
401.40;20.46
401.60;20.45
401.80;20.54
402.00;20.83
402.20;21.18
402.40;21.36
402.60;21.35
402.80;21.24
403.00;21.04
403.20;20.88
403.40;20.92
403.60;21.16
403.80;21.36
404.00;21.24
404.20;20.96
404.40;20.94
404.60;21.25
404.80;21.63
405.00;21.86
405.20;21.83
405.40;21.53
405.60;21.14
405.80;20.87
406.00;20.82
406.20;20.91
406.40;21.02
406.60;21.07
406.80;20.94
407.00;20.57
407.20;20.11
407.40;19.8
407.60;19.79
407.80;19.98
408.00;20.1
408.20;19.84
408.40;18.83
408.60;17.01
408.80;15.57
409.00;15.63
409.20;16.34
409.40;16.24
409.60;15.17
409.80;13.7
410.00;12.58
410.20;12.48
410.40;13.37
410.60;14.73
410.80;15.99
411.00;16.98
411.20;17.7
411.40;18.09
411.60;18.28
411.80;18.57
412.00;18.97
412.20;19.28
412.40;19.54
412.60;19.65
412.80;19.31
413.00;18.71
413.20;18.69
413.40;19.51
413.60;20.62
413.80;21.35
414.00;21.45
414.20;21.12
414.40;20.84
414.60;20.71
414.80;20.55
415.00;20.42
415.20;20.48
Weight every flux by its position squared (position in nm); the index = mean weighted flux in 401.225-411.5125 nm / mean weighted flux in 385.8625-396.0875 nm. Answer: 1.25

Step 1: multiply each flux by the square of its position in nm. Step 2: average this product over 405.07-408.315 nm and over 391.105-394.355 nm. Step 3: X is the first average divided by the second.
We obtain 1.3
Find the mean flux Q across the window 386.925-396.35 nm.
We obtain 16.3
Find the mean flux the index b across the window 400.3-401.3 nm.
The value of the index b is 20.3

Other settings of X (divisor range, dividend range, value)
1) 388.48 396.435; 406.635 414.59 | 1.21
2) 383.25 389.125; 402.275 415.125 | 1.41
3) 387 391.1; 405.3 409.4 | 1.42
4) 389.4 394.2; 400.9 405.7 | 1.32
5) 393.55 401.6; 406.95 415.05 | 1.14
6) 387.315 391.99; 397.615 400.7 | 1.24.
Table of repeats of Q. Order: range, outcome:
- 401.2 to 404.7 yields 21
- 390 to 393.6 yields 17.6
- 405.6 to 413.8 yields 18.3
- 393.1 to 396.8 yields 15.8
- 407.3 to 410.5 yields 16.7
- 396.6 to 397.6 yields 10.9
